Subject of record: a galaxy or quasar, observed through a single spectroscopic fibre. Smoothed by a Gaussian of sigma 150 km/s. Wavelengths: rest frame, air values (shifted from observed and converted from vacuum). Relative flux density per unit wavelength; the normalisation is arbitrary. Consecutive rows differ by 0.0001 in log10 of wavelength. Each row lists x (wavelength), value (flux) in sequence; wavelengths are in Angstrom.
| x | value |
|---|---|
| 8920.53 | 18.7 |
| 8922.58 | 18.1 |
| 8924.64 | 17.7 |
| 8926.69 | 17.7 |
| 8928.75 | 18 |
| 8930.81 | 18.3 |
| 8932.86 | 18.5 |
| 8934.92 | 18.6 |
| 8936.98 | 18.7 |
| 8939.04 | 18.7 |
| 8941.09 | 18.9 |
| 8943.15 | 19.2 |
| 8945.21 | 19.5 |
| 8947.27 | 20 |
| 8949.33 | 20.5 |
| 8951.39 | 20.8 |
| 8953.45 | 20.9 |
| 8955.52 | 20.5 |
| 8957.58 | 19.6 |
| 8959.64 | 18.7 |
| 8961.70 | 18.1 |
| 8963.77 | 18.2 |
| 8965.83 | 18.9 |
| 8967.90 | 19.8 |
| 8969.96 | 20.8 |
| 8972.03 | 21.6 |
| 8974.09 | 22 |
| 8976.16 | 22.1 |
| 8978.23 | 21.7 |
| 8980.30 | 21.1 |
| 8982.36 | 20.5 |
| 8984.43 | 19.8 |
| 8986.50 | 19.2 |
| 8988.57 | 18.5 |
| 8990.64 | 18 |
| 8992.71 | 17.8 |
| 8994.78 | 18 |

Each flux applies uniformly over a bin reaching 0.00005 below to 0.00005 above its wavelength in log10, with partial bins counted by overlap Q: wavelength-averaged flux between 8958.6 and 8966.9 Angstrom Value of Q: 18.5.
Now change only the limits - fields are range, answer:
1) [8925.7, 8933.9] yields 18.1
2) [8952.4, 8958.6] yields 20.3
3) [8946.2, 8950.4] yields 20.3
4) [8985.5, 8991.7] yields 18.6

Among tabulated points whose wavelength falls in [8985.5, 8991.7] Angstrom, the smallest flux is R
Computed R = 18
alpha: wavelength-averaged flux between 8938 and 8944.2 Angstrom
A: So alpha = 19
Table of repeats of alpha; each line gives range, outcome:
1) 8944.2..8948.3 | 19.8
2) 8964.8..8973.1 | 20.3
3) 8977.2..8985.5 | 20.8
